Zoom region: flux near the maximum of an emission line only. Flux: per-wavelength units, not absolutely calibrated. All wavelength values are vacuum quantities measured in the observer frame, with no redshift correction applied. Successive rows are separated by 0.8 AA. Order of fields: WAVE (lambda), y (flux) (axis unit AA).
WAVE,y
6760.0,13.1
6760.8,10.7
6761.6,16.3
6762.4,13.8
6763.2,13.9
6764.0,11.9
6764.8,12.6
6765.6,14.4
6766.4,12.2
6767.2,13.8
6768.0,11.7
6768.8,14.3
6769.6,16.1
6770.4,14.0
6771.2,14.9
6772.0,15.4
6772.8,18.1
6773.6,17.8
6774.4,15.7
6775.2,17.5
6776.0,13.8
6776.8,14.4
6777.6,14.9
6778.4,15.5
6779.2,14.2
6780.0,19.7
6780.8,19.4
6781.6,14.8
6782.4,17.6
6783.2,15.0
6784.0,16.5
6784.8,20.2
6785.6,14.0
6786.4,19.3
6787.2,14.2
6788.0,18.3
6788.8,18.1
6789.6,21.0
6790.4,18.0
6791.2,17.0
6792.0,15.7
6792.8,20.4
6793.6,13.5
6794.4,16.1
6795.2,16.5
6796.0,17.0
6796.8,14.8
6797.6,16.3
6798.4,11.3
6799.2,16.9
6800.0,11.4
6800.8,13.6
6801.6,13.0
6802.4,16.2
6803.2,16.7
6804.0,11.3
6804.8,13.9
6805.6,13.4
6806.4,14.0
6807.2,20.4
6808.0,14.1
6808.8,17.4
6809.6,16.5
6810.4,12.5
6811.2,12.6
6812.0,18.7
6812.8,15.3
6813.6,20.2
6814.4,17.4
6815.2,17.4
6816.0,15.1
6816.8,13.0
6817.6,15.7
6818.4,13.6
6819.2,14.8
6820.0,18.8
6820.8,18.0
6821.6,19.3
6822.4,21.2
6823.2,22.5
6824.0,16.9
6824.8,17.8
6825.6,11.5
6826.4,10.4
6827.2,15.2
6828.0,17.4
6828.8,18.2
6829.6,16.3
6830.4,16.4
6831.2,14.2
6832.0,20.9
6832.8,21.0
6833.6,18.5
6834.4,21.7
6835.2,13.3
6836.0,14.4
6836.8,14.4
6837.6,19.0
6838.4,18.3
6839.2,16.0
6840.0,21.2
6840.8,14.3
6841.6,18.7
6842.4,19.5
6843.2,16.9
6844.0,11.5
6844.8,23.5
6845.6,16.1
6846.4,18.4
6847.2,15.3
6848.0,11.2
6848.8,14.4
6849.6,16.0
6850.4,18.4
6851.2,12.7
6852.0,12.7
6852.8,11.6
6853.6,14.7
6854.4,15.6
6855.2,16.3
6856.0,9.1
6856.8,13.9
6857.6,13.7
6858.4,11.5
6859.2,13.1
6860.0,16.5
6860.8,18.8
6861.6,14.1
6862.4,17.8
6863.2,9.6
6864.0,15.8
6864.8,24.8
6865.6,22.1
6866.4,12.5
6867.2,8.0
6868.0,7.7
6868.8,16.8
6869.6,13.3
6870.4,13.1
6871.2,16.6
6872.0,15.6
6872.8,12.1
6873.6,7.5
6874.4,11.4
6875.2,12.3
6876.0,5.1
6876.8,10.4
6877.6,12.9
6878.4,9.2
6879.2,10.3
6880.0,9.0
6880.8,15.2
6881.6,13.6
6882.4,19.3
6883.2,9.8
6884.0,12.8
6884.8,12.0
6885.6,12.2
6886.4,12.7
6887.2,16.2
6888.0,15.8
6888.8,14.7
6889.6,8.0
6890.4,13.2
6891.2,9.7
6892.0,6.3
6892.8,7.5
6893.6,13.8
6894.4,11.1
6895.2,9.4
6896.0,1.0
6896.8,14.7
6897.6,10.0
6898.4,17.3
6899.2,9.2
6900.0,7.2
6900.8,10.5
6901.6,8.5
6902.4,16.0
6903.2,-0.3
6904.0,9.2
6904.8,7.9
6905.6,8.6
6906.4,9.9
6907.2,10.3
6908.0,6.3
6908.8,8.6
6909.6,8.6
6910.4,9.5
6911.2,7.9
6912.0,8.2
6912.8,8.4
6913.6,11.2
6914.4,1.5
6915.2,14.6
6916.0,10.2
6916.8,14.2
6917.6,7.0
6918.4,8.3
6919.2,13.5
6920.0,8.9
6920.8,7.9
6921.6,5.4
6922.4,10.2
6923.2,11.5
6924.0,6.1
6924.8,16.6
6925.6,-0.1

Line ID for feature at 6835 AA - C III] 1909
